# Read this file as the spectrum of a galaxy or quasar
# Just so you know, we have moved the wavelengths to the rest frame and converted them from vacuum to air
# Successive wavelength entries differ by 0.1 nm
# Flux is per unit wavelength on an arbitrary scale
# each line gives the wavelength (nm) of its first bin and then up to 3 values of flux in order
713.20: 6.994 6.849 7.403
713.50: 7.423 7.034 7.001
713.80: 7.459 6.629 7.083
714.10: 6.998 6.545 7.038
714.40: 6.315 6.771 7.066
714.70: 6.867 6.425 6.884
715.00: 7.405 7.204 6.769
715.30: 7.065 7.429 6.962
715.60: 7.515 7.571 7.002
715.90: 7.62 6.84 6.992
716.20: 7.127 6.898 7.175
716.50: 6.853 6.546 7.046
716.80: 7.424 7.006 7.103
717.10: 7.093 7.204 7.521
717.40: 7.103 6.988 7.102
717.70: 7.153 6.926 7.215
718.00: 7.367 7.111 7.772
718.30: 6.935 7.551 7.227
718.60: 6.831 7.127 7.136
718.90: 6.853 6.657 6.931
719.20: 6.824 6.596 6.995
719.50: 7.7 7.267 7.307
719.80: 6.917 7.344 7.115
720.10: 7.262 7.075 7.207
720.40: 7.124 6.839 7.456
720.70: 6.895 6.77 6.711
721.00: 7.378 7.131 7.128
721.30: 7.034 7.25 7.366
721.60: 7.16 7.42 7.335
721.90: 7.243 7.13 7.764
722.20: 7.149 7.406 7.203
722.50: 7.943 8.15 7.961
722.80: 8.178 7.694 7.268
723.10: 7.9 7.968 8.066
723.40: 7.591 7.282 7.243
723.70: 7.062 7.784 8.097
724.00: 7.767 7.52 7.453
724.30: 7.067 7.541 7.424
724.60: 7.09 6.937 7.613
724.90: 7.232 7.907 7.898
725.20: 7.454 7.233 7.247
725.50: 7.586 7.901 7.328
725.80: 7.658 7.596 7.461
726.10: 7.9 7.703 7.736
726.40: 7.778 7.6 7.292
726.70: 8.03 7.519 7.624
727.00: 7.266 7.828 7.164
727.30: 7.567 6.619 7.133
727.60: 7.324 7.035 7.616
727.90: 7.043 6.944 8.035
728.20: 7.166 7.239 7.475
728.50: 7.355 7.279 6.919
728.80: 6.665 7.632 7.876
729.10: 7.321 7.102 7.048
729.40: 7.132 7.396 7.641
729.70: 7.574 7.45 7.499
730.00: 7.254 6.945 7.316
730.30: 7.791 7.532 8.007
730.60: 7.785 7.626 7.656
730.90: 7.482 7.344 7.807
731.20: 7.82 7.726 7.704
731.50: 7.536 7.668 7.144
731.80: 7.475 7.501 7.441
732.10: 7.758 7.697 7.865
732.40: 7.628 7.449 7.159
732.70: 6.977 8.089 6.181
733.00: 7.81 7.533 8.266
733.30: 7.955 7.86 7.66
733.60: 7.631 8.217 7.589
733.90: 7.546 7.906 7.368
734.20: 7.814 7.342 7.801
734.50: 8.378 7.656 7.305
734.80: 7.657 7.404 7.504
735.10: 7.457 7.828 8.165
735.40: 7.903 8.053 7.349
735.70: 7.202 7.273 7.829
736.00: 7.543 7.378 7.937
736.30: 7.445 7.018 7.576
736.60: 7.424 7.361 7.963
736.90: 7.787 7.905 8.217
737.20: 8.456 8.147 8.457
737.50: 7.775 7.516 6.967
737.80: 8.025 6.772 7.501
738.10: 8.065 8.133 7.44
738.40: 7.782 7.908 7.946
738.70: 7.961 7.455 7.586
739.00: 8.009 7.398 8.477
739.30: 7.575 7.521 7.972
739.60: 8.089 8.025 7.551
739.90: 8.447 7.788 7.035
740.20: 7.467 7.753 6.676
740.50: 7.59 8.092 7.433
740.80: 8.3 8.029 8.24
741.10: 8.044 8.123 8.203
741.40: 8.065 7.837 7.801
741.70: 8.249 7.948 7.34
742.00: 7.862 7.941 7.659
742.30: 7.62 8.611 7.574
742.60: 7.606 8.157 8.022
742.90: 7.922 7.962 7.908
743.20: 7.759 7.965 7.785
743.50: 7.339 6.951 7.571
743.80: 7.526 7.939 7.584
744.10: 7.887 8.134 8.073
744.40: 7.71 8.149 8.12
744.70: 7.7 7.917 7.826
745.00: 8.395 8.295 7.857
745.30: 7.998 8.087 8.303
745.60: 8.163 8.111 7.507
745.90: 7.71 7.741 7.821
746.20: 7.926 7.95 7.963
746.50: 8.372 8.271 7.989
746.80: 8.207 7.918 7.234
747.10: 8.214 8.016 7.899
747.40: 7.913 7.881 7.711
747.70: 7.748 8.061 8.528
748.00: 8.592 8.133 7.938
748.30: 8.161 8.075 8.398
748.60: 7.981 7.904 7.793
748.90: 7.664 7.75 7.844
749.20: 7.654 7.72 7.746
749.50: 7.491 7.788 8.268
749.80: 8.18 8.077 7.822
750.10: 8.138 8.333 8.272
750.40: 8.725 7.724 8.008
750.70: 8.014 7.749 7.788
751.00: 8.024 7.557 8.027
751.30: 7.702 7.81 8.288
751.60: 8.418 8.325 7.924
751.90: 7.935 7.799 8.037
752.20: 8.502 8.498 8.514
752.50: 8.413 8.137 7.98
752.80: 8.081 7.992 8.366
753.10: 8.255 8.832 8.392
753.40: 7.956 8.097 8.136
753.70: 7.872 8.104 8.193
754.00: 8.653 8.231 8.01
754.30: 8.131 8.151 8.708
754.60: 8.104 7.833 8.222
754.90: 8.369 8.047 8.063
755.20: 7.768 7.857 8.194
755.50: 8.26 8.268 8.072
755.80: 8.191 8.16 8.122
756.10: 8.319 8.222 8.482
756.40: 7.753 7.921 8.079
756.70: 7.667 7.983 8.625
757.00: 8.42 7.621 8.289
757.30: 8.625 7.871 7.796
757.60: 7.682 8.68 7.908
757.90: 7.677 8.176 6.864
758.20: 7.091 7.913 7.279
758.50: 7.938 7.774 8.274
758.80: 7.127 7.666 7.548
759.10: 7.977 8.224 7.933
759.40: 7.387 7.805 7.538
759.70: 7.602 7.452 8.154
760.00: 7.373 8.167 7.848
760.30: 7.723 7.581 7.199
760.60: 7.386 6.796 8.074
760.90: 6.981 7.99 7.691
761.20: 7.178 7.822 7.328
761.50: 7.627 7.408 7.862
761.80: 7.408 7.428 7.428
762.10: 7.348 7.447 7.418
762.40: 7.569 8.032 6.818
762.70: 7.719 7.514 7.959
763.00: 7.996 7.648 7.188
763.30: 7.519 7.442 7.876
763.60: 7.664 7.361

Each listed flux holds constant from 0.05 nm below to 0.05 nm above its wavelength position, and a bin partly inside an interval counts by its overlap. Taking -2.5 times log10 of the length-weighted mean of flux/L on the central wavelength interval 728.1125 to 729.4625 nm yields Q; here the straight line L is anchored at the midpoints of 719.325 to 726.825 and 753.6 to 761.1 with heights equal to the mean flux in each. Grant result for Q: 0.036 mag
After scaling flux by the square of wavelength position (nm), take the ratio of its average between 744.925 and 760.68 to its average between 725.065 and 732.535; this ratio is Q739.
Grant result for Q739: 1.14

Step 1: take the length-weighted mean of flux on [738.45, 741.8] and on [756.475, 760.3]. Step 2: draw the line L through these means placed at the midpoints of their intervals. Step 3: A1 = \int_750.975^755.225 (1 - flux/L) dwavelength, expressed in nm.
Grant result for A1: -0.17 nm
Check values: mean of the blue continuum 7.84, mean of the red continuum 7.84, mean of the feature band 8.15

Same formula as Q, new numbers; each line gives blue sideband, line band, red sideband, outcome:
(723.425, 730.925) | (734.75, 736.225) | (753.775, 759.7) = 0.00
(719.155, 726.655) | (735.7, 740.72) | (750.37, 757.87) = 0.01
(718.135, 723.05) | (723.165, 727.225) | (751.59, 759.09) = -0.03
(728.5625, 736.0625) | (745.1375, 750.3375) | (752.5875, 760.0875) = -0.02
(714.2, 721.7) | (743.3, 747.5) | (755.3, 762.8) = -0.05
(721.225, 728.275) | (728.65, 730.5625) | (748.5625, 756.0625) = 0.03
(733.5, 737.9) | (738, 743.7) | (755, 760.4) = -0.01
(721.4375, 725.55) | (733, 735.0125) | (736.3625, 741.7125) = 0.00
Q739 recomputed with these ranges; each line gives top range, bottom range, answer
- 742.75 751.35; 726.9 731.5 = 1.12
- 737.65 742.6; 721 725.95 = 1.09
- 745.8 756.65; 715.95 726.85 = 1.19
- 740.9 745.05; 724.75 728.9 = 1.11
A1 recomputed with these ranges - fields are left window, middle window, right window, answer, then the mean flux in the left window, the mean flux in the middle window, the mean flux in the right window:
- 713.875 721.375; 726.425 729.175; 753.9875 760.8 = -0.03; 7.07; 7.36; 7.92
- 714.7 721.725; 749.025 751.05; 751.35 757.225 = 0.02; 7.11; 7.97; 8.16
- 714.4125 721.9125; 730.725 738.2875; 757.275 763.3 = -0.35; 7.1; 7.65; 7.64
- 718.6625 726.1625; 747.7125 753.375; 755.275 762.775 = -0.29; 7.36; 8.07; 7.77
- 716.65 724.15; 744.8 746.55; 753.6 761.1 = -0.06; 7.28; 8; 7.92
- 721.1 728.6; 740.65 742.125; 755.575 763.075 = -0.07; 7.48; 7.96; 7.76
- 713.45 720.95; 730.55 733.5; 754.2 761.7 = -0.09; 7.07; 7.59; 7.87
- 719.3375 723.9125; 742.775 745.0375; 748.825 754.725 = 0.02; 7.37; 7.83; 8.08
